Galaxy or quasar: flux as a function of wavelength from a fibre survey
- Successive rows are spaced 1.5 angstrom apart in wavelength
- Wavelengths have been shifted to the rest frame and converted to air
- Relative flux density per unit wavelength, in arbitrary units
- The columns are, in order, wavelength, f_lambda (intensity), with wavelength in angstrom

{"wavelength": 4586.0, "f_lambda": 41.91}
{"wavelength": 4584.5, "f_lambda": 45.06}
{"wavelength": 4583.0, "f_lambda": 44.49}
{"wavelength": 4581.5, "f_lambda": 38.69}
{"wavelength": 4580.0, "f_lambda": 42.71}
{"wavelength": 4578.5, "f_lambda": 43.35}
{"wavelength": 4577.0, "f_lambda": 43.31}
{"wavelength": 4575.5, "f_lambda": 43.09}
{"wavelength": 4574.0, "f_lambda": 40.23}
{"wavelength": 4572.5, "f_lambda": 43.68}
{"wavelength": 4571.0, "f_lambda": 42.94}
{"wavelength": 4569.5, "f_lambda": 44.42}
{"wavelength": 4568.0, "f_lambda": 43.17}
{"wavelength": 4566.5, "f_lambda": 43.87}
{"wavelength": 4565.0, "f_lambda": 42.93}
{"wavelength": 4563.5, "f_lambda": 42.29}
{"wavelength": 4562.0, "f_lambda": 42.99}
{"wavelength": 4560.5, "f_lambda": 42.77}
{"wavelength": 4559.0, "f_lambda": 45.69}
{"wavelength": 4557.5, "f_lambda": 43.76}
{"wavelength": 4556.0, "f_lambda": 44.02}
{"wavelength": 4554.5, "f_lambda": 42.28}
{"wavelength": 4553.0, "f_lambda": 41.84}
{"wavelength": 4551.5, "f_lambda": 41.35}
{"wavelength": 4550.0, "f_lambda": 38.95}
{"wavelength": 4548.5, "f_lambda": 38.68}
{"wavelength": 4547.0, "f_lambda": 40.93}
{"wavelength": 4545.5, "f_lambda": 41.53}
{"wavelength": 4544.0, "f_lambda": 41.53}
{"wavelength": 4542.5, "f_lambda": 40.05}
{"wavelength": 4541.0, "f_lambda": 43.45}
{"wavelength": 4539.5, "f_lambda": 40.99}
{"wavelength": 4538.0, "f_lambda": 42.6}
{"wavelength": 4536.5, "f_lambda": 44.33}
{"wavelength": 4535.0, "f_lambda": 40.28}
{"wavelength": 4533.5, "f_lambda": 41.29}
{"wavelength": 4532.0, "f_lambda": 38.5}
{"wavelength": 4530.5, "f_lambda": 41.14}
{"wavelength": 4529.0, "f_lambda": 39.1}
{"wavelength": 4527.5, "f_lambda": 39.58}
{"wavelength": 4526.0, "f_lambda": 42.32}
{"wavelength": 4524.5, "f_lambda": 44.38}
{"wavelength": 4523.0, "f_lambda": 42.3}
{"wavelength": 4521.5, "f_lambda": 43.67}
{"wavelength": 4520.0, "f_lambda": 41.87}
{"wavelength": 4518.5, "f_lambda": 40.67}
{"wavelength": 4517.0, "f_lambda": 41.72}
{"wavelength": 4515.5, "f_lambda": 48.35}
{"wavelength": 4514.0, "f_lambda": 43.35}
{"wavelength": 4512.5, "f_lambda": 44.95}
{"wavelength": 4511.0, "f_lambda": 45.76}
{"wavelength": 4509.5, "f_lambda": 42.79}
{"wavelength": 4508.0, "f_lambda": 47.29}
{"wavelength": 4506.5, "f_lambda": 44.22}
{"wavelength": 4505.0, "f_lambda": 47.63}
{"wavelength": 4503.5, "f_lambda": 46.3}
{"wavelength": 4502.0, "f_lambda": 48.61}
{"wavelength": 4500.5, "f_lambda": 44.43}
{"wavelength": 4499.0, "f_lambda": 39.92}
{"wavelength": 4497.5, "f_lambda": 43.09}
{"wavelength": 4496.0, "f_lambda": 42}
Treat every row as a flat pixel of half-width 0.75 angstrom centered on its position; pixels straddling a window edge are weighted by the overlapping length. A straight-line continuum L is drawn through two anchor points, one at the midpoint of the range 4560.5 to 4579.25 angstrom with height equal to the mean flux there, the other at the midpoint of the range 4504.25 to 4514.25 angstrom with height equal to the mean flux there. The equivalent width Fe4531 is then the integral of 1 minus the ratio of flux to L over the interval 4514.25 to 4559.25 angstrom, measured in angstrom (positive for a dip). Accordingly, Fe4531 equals 2.4 angstrom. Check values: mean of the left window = 45.2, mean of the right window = 43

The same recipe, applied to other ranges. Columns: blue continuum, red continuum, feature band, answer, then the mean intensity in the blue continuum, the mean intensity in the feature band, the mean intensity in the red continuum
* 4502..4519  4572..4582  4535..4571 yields 0.7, 45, 42.3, 42.2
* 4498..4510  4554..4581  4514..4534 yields 1.1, 45.2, 42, 43.2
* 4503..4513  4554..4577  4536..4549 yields 0.8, 45.6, 41.6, 43.2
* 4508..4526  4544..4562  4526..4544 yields 0.7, 43.7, 41.1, 42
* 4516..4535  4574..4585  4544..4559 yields 0.1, 41.4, 41.7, 42.7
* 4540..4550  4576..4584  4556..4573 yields -0.7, 40.9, 43.5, 42.6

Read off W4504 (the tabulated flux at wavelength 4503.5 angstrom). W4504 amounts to 46.3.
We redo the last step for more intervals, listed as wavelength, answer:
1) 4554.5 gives 42.28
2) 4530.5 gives 41.14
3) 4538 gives 42.6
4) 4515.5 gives 48.35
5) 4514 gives 43.35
